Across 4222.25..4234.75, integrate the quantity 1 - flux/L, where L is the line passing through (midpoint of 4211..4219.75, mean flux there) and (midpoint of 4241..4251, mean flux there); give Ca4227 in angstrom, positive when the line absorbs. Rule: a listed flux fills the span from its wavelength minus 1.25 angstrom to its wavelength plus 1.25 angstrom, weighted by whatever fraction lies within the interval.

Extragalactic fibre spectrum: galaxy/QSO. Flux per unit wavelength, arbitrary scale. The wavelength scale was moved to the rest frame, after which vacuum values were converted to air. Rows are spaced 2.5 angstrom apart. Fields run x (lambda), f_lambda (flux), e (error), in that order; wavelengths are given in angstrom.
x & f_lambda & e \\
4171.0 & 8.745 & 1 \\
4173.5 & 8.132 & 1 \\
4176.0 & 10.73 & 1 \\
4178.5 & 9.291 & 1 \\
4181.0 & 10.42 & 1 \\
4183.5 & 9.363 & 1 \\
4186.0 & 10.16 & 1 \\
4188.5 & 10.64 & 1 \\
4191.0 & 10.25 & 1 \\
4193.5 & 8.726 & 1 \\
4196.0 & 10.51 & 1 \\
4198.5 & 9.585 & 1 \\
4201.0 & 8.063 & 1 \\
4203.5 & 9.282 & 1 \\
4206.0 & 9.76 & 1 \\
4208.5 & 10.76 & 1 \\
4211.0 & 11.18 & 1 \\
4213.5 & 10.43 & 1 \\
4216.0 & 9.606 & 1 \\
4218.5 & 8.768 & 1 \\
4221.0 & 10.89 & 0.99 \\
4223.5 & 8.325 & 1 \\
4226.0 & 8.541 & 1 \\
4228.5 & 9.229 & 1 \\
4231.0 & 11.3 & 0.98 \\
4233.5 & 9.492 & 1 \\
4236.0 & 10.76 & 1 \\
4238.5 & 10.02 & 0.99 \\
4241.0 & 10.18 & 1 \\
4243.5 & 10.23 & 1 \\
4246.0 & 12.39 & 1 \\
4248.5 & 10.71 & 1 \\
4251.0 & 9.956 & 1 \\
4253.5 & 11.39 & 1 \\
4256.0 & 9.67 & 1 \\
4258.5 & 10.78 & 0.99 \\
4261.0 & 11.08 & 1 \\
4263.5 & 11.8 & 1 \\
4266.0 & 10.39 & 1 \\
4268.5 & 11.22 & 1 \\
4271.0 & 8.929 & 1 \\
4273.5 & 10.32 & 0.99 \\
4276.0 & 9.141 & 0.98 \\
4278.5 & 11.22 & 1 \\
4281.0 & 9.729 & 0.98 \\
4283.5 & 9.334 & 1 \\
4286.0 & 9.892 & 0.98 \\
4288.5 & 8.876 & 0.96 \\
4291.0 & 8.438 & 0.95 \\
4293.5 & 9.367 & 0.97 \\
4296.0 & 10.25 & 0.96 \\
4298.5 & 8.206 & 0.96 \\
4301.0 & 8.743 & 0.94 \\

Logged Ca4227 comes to 1.09 angstrom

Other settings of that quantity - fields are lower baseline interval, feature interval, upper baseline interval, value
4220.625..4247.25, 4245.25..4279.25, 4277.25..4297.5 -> -2.6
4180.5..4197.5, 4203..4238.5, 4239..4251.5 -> 1.7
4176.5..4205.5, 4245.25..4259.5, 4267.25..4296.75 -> -1.5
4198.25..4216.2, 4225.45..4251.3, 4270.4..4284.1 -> -1.2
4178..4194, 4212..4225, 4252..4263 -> 0.9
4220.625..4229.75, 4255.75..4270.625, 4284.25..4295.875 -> -2.6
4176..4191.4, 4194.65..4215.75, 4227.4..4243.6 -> 0.4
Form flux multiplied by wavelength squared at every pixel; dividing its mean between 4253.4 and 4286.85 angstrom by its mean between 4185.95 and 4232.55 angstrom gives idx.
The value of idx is 1.1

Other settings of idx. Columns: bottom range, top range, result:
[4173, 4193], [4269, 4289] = 1.03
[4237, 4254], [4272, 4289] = 0.94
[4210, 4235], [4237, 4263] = 1.11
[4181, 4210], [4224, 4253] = 1.07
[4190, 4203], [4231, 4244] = 1.11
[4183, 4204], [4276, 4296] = 1.04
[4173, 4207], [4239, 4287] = 1.12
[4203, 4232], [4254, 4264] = 1.12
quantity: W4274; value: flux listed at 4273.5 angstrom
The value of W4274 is 10.32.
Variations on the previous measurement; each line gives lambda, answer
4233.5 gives 9.492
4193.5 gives 8.726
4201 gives 8.063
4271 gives 8.929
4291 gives 8.438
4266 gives 10.39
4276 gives 9.141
